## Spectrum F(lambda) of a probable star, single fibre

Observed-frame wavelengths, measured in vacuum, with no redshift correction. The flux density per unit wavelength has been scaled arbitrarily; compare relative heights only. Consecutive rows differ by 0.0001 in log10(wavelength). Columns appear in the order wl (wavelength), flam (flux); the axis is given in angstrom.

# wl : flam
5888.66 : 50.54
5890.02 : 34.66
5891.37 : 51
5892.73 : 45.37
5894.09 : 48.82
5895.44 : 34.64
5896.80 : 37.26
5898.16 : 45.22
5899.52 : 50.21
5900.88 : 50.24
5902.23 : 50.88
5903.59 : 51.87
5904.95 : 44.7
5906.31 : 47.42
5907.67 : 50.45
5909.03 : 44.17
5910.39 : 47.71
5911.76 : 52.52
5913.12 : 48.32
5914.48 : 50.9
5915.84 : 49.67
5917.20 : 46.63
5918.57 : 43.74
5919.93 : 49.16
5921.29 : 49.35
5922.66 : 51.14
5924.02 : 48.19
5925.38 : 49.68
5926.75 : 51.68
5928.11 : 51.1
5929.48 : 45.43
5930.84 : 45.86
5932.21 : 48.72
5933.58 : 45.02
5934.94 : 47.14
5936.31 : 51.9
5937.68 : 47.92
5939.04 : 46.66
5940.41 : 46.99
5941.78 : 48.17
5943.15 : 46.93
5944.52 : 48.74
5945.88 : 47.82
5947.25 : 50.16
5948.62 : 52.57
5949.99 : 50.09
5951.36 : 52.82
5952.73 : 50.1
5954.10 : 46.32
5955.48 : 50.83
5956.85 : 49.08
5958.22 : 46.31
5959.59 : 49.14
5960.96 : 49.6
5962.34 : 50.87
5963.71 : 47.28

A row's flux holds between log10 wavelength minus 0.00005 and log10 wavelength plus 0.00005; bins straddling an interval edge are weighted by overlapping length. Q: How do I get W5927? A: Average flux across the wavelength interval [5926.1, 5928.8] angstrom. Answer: 51.4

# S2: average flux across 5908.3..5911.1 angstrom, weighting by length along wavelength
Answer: 45.9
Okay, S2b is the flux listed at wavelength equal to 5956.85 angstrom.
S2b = 49.08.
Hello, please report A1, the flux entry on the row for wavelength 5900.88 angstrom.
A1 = 50.24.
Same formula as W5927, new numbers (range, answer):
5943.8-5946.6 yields 48.4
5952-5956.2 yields 49.1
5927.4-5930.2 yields 48.4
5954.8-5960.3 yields 48.9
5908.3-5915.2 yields 48.7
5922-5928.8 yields 50.4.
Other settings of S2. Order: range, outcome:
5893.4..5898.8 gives 41.5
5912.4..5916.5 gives 49.7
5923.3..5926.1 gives 49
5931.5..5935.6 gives 46.9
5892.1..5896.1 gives 43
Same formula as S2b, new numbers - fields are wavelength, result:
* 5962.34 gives 50.87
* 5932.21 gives 48.72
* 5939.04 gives 46.66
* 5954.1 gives 46.32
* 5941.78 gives 48.17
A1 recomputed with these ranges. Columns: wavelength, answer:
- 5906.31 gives 47.42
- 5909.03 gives 44.17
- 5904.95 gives 44.7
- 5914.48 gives 50.9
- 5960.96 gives 49.6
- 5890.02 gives 34.66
